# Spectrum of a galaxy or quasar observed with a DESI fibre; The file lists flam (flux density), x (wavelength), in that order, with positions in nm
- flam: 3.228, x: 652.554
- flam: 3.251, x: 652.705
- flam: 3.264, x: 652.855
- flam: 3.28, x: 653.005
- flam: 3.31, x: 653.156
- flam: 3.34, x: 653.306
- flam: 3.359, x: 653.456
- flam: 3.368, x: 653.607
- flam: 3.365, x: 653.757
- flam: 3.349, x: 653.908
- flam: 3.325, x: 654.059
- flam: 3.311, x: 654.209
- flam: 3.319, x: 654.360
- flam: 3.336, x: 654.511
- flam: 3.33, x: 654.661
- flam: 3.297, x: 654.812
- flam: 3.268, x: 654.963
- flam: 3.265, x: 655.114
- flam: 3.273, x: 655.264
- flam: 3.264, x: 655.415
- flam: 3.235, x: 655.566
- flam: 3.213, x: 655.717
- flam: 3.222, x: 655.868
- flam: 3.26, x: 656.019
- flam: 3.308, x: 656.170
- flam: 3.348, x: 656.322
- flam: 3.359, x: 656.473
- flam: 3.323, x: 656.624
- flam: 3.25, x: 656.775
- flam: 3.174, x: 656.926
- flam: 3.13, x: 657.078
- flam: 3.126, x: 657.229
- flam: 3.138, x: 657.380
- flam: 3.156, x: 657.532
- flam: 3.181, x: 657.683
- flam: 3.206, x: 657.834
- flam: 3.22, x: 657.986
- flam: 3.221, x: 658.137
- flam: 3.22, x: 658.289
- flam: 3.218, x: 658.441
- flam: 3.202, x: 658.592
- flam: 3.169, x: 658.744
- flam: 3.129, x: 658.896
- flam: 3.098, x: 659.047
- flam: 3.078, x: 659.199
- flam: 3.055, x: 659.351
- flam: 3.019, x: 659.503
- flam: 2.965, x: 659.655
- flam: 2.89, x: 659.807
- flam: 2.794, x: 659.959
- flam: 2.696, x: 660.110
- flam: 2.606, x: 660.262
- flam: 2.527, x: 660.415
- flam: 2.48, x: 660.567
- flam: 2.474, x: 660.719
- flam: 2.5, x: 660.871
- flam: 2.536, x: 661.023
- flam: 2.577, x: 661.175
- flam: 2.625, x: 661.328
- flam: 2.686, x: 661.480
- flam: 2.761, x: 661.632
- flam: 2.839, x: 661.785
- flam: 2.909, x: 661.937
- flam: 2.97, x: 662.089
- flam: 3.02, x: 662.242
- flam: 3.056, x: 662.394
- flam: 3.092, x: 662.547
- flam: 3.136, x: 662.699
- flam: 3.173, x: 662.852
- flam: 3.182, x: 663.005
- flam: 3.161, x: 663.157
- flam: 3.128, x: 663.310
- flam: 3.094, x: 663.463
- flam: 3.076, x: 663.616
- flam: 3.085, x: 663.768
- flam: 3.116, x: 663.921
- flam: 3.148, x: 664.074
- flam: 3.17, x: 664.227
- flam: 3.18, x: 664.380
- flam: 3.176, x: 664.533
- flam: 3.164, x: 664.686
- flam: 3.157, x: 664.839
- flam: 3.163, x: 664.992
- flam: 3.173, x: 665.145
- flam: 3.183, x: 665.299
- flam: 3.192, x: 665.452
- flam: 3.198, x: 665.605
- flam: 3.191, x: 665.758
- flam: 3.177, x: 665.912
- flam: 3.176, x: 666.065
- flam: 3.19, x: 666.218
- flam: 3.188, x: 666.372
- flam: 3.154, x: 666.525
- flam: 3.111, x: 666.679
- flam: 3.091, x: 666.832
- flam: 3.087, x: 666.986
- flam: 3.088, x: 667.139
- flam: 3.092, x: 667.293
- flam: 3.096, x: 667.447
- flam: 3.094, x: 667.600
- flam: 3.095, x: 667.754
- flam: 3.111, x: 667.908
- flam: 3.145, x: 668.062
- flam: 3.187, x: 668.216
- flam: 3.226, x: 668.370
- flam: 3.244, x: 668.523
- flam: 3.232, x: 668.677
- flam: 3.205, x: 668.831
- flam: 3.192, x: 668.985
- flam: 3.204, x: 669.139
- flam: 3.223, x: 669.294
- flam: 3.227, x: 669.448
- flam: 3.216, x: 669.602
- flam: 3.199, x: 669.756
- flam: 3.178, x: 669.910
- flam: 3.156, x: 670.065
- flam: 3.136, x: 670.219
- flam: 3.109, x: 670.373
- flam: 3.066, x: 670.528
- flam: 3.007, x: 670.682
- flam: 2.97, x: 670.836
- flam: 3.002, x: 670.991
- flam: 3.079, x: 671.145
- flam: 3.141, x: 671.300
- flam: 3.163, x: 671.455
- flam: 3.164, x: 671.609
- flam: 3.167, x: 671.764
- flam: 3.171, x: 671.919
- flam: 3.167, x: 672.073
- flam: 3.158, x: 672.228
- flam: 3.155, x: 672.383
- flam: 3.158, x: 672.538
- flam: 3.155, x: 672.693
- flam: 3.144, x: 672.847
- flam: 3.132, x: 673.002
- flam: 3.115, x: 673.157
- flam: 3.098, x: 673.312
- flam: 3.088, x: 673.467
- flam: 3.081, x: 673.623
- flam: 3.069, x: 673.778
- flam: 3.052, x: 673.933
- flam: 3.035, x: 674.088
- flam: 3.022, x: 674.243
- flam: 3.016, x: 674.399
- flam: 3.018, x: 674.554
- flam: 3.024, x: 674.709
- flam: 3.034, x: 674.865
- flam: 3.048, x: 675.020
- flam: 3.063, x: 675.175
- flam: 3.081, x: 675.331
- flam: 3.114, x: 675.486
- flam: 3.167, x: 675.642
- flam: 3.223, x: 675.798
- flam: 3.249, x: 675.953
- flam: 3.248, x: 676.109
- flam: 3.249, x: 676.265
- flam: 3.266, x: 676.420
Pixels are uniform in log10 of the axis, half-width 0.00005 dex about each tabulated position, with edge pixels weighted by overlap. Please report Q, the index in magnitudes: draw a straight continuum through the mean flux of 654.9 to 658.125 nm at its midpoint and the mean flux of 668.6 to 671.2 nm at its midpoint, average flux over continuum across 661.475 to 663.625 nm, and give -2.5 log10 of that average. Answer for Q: 0.06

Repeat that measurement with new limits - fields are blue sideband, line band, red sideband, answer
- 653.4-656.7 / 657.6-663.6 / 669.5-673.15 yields 0.10 mag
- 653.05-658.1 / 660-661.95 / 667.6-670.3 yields 0.23 mag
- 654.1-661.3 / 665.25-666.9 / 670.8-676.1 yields -0.03 mag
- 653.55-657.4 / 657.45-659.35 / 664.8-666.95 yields 0.03 mag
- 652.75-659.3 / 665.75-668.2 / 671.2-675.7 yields 0.01 mag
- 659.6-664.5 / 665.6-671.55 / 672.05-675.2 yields -0.05 mag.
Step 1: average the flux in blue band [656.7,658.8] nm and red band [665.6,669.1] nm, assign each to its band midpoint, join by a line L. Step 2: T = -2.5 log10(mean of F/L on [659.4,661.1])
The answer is 0.18 mag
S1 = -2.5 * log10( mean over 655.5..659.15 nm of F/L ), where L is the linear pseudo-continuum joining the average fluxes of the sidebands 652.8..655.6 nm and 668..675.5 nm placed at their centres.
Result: 0.02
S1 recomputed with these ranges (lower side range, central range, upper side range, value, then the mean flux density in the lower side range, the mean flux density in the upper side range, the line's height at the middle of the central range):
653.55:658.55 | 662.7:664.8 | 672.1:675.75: 0.02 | 3.26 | 3.09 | 3.19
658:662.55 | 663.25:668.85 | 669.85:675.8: -0.06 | 2.88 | 3.1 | 2.98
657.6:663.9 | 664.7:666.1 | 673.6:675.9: -0.06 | 2.95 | 3.07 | 2.99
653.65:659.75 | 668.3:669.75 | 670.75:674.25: -0.03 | 3.22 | 3.11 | 3.13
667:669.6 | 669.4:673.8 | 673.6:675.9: 0.00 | 3.17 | 3.07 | 3.12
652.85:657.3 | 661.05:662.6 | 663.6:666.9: 0.13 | 3.29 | 3.16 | 3.2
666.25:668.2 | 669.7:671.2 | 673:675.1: 0.00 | 3.12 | 3.06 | 3.09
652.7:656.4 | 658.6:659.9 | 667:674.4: 0.07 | 3.3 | 3.13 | 3.25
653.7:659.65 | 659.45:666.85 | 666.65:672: 0.07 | 3.23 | 3.14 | 3.18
